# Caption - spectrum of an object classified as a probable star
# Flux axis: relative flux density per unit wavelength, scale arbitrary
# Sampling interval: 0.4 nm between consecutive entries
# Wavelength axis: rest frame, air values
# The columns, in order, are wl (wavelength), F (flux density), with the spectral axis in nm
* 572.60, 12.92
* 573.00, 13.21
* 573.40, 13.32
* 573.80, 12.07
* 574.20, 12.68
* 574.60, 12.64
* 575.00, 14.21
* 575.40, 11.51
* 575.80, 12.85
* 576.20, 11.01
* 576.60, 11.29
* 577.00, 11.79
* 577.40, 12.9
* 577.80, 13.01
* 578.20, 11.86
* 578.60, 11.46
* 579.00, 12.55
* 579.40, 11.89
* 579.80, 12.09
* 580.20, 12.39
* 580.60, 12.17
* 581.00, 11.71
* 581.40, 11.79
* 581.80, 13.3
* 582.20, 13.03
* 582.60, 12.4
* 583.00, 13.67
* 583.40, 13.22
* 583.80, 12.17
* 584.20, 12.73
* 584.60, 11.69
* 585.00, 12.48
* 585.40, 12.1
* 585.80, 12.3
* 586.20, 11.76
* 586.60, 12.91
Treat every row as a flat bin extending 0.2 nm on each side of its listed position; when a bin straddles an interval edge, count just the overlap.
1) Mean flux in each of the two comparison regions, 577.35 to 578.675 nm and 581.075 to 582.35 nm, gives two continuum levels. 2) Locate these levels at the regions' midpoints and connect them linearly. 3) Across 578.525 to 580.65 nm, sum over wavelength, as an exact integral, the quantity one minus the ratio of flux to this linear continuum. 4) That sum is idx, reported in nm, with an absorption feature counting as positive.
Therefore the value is 0.05 nm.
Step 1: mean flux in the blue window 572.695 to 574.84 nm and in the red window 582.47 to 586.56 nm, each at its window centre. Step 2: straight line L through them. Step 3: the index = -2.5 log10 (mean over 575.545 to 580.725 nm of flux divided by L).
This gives 0.05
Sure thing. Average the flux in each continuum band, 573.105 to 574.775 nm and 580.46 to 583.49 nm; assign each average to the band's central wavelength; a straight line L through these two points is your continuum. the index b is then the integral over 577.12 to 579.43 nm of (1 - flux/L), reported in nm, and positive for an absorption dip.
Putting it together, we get 0.071 nm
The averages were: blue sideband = 12.7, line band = 12.3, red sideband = 12.7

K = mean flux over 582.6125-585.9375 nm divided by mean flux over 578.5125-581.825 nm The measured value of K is 1.0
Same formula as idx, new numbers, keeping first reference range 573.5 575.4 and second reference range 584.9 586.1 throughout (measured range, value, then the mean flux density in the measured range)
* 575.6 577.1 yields 0.11 nm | 11.7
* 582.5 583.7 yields -0.07 nm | 13.1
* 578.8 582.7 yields 0.04 nm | 12.3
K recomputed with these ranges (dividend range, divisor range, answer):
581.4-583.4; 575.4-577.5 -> 1.09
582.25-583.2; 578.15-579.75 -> 1.09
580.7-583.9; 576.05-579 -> 1.06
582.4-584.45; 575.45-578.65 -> 1.07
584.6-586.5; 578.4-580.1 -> 1.01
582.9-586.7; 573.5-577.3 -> 1.02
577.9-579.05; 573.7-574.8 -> 0.96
